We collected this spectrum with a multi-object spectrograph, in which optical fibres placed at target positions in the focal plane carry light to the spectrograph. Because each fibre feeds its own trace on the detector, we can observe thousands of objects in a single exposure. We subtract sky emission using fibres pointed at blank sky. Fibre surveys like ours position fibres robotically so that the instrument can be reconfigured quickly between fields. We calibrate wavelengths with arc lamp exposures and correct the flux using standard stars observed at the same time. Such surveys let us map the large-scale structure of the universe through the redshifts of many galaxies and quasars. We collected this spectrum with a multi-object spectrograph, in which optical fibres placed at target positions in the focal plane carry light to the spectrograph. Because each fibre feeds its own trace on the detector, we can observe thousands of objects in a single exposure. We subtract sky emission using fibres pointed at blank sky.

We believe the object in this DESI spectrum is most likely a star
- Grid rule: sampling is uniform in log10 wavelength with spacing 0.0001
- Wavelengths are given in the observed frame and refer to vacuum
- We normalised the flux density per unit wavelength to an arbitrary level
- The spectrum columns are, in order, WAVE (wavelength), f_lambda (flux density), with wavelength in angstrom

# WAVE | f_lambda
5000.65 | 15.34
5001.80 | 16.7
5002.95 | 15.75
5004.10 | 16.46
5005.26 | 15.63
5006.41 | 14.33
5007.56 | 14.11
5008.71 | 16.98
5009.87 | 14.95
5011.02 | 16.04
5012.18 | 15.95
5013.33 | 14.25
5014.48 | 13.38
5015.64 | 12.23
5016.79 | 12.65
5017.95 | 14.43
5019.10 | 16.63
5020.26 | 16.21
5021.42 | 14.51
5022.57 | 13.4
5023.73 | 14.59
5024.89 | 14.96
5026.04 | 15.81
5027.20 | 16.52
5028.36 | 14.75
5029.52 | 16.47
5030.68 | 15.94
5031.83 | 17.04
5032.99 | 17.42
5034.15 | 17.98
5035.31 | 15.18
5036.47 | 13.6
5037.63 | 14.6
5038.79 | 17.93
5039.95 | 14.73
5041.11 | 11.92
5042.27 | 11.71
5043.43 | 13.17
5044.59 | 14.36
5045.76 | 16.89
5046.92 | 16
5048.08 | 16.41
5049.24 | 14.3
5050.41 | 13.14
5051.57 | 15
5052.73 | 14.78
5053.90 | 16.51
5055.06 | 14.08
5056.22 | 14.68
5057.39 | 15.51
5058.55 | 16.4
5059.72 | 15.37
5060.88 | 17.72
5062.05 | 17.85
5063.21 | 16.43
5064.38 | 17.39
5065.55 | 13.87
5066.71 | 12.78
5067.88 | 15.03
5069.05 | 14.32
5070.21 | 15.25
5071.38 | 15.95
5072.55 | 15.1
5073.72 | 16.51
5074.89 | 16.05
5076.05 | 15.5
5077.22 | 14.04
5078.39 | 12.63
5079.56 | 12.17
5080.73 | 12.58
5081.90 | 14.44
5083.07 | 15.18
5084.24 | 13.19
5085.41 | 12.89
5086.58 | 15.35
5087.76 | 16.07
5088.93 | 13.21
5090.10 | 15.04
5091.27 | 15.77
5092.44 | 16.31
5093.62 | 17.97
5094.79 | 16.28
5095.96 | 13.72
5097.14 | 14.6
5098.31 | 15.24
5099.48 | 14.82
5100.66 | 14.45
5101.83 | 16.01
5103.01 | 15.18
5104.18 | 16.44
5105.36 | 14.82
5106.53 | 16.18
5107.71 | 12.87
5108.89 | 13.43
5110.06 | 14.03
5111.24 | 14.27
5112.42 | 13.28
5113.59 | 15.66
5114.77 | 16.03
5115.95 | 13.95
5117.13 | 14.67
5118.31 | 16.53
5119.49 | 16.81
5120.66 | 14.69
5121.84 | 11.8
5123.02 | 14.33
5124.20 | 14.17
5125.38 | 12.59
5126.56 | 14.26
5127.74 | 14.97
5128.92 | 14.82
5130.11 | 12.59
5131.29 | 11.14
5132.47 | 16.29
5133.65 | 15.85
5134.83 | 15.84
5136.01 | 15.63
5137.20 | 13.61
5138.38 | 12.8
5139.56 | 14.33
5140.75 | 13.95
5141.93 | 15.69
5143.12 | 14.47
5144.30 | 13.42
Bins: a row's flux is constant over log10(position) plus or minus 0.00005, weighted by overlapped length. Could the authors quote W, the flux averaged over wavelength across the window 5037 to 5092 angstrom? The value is 14.9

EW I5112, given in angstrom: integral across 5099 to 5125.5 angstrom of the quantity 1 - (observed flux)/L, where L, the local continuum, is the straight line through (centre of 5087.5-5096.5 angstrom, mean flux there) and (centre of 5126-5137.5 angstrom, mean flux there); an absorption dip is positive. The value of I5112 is 0.59 angstrom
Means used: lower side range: 15.5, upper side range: 14.5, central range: 14.7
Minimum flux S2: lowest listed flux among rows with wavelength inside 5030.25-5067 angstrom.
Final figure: 11.71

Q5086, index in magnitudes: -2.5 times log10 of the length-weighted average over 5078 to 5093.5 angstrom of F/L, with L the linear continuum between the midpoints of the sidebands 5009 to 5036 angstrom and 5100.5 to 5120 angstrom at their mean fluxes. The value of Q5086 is 0.05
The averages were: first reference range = 15.3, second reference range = 15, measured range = 14.3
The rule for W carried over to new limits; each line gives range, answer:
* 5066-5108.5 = 14.8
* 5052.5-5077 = 15.6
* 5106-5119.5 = 14.7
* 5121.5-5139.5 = 14.1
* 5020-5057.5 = 15.1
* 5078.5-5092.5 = 14.2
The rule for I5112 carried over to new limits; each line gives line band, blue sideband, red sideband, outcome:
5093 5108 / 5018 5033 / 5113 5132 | -0.73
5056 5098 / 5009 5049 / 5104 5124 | -0.72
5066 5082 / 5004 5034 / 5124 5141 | 0.31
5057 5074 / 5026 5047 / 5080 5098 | -0.71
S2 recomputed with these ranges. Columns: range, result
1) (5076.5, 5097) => 12.17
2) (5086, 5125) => 11.8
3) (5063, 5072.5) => 12.78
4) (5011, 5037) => 12.23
